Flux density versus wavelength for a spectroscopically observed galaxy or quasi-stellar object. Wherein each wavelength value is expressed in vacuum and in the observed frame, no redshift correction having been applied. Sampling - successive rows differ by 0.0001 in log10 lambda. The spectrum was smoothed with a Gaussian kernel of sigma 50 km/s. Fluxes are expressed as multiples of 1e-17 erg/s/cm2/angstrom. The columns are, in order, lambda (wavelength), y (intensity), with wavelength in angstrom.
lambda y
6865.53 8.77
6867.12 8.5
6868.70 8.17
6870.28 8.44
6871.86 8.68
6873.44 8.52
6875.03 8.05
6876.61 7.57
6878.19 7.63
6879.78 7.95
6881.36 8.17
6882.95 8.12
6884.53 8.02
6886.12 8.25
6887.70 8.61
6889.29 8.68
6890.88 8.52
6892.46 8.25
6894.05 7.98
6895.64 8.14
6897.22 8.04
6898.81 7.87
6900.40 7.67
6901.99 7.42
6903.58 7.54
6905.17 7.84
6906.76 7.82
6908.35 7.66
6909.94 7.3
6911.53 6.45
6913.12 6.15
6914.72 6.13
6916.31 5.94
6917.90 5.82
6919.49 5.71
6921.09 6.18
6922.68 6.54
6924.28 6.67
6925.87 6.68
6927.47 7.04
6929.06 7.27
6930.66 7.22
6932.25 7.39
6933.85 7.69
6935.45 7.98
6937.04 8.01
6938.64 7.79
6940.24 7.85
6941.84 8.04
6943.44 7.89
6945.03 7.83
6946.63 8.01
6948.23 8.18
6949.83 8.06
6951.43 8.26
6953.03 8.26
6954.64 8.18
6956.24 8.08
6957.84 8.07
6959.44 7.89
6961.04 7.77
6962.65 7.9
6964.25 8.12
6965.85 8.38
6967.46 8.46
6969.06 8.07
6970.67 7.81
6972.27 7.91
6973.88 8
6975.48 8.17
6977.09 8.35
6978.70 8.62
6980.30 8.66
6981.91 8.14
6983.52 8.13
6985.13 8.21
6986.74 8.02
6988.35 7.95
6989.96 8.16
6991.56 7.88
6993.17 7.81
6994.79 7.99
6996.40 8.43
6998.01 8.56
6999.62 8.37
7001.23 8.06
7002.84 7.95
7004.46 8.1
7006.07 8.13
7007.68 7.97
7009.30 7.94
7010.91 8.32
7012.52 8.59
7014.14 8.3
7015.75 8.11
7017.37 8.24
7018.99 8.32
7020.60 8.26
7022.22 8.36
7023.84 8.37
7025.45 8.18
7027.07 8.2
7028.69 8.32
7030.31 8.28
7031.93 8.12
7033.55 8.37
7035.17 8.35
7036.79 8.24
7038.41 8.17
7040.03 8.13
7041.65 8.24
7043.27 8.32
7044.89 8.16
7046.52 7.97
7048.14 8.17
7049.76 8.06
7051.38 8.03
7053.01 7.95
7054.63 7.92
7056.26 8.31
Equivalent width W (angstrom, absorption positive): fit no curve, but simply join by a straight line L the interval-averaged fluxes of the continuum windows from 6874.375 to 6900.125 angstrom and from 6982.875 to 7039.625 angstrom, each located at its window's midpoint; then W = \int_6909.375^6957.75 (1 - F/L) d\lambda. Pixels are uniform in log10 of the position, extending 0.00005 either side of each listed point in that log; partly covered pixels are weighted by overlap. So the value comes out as 5.0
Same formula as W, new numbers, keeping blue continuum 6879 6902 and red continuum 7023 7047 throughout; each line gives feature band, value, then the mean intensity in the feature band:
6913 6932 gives 3.9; 6.48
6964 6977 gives 0.1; 8.13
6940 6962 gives 0.4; 8.03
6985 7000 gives 0.1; 8.13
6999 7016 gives 0.1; 8.17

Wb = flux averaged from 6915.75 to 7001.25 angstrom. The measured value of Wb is 7.79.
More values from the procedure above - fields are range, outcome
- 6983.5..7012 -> 8.12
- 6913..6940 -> 6.87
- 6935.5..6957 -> 8.03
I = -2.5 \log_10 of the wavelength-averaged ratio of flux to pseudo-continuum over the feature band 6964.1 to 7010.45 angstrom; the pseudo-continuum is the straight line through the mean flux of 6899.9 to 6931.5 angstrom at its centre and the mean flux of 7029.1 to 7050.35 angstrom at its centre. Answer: -0.07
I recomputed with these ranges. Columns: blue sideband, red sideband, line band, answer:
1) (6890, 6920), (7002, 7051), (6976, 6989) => -0.05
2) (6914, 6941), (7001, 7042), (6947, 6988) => -0.09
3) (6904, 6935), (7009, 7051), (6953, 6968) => -0.10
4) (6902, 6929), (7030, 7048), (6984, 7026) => -0.05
